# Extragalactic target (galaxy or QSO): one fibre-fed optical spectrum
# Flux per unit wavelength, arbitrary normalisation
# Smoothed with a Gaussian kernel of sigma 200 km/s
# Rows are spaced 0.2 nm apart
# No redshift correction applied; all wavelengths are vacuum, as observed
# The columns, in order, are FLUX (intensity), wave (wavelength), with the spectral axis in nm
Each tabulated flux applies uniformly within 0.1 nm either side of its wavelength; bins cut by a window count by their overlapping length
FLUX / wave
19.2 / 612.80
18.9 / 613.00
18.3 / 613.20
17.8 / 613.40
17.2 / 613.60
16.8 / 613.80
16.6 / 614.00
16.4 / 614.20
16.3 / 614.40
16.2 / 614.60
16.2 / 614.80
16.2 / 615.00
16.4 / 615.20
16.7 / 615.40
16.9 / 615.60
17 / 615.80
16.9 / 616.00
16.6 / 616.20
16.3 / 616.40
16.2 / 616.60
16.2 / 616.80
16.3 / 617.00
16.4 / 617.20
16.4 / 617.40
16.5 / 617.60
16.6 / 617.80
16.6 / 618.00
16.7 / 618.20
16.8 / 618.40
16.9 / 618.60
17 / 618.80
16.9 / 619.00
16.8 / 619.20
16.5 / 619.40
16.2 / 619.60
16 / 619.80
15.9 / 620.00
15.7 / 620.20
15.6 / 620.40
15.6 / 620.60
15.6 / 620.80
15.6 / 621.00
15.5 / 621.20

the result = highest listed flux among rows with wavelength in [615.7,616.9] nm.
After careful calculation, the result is 17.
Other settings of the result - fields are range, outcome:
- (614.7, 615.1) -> 16.2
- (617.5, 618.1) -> 16.6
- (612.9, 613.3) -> 18.9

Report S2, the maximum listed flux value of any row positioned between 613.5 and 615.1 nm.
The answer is 17.2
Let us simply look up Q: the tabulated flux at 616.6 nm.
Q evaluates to 16.2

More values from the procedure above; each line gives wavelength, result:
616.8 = 16.2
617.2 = 16.4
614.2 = 16.4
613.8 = 16.8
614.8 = 16.2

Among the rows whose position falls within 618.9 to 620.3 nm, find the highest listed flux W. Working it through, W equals 16.9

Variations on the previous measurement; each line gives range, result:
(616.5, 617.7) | 16.5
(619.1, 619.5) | 16.8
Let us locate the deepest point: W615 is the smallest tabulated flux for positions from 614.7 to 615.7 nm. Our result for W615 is 16.2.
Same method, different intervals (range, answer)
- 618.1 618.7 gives 16.7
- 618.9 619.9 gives 16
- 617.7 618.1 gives 16.6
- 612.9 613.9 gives 16.8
